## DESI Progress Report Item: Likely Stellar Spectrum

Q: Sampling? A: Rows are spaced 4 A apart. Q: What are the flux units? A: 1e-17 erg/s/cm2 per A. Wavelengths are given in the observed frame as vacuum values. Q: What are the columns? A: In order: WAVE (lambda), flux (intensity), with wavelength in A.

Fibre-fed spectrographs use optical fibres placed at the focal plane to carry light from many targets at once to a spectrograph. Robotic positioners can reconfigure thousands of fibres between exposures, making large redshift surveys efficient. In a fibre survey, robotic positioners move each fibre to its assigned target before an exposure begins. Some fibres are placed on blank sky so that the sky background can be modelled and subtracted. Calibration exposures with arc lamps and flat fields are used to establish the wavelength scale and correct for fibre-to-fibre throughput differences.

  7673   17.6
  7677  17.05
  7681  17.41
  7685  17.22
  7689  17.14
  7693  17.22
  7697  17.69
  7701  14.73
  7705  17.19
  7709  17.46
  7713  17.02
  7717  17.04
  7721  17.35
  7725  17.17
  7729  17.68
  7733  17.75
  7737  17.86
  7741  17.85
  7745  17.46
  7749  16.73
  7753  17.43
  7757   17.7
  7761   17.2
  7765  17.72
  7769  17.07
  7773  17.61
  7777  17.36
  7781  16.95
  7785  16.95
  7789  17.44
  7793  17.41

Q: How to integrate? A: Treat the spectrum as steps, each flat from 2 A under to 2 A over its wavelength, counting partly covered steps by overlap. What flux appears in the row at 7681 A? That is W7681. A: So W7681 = 17.41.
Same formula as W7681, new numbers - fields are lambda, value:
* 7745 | 17.46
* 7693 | 17.22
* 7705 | 17.19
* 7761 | 17.2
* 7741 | 17.85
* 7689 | 17.14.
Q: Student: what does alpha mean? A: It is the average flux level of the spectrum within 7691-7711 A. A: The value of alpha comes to 16.9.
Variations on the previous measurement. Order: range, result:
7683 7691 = 17.2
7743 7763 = 17.3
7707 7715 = 17.2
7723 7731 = 17.4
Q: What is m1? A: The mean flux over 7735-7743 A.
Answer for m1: 17.9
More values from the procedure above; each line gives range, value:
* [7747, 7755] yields 17.1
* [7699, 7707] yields 16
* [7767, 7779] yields 17.3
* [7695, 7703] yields 16.2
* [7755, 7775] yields 17.5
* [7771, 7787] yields 17.2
